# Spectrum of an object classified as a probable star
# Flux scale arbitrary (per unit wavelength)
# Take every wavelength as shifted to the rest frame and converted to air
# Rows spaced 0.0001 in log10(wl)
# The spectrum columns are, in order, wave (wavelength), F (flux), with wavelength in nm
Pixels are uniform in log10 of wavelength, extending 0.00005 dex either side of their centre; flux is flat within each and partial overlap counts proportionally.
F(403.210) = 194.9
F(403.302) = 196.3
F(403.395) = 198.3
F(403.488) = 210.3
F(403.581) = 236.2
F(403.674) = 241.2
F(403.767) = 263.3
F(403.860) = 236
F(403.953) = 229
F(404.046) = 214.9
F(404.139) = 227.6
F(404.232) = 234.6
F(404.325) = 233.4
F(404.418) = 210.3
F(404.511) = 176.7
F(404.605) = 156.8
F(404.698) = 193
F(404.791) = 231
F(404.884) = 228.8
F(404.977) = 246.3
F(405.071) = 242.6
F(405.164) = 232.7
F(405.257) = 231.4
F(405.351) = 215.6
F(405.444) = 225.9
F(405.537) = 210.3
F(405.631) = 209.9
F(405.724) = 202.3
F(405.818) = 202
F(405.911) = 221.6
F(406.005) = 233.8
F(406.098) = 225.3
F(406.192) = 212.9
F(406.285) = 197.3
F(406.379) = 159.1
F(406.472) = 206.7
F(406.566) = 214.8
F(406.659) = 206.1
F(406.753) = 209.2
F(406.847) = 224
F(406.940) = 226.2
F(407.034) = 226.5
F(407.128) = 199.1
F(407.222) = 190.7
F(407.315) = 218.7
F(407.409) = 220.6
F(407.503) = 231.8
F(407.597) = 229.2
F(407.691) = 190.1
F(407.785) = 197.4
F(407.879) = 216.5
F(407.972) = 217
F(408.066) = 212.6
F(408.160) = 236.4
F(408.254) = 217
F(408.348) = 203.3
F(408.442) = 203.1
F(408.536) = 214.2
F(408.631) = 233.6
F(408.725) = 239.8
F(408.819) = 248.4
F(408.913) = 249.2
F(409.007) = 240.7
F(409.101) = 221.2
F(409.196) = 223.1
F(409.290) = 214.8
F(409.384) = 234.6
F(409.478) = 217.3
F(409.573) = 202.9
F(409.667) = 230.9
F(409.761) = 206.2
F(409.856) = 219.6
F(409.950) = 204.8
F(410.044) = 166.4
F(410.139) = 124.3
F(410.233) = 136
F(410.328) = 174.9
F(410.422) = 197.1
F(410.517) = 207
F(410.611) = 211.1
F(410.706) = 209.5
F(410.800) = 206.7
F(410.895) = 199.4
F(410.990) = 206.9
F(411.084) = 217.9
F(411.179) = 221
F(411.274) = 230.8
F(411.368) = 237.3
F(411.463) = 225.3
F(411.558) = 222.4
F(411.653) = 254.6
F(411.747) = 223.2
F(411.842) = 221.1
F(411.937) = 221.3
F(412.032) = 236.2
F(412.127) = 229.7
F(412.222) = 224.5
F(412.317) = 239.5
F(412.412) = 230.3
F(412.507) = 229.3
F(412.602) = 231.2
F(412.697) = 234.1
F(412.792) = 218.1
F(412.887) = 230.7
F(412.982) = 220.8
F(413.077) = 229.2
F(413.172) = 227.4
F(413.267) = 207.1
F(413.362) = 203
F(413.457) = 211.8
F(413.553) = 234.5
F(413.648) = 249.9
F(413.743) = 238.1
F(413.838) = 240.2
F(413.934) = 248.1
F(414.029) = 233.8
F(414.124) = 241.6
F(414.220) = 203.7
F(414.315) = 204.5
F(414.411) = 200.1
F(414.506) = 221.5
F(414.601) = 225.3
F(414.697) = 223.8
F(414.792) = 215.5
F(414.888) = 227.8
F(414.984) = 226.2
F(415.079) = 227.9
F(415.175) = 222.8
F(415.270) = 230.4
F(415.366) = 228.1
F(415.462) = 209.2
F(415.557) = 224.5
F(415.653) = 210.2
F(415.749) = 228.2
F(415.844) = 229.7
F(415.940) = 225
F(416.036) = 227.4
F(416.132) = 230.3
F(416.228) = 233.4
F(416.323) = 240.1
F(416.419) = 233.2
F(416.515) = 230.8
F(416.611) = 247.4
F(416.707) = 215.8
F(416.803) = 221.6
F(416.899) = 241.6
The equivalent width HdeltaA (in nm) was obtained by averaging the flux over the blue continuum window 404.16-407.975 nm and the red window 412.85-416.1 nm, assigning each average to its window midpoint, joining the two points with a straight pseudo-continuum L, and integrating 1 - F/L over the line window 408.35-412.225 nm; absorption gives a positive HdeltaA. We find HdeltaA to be 0.08 nm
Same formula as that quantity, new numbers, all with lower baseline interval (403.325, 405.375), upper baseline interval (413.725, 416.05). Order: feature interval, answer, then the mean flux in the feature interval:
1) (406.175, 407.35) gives 0.08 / 207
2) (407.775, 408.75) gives 0.02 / 218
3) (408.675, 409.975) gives -0.01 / 226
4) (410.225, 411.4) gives 0.09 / 206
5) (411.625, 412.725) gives -0.03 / 231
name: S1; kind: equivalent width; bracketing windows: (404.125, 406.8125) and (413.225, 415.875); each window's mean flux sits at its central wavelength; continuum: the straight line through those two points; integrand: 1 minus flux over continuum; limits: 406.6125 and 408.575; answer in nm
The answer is 0.020 nm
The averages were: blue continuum 214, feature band 214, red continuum 224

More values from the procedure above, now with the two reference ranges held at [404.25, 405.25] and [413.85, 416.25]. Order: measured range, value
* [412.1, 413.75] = -0.03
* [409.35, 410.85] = 0.16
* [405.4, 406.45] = 0.04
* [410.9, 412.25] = -0.03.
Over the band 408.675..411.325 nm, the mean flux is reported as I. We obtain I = 209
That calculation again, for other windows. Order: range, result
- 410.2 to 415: 221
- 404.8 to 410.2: 215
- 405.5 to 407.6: 212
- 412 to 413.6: 226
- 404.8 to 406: 223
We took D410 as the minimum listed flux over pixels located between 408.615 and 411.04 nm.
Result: 124.3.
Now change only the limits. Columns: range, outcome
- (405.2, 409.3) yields 159.1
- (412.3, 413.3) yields 207.1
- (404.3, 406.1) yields 156.8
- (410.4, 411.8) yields 197.1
